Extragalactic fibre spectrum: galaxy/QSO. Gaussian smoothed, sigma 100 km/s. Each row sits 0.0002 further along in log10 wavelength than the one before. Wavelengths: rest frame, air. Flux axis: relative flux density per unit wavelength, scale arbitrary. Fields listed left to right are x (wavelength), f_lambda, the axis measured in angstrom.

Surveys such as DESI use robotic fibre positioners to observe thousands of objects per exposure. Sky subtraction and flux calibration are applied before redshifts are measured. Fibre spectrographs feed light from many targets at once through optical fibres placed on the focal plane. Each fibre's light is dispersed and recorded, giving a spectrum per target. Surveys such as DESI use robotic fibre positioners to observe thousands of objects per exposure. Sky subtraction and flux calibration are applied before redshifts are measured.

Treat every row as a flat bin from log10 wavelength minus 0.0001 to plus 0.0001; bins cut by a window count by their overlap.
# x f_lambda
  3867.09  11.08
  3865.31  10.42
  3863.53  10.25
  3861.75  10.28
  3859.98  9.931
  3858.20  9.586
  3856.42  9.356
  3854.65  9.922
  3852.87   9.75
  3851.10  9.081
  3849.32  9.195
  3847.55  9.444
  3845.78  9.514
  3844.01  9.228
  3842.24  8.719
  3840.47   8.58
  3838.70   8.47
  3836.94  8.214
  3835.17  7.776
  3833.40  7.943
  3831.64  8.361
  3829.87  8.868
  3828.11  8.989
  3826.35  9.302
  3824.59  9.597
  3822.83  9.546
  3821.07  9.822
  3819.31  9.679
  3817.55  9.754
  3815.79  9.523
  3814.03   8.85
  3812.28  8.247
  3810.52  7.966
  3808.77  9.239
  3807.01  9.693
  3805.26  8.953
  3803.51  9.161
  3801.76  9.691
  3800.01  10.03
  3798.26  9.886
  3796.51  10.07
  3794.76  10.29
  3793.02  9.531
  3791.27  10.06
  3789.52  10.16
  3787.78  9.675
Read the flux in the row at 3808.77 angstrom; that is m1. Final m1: 9.239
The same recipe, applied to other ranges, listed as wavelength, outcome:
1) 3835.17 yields 7.776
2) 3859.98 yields 9.931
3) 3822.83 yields 9.546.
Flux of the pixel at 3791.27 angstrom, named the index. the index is 10.06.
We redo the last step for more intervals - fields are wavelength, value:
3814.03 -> 8.85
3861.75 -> 10.28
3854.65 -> 9.922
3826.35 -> 9.302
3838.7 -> 8.47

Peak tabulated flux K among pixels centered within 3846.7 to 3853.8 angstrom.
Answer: 9.75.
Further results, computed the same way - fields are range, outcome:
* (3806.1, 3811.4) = 9.693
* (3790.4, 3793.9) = 10.06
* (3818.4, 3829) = 9.822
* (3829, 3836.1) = 8.868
